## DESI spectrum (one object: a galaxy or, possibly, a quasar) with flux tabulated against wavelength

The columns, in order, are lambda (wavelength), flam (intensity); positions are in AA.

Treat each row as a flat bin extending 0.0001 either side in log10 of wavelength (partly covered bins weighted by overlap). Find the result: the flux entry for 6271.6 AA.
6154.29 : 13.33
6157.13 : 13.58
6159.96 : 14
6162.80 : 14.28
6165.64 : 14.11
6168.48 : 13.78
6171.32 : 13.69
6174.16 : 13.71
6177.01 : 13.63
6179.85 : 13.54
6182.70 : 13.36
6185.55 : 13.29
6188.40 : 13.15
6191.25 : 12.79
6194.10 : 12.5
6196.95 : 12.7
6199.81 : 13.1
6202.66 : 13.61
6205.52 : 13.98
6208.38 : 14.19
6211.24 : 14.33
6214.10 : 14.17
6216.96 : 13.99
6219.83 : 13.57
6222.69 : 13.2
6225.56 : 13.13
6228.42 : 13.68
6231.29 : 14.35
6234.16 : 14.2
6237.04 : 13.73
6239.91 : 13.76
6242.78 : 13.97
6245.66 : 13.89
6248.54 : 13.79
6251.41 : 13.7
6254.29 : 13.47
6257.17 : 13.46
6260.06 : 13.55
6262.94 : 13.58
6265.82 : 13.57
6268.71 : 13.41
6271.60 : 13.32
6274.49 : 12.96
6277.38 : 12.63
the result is 13.32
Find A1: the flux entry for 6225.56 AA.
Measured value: 13.13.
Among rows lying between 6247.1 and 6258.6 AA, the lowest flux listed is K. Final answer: 13.46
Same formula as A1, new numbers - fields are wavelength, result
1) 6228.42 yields 13.68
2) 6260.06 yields 13.55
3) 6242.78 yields 13.97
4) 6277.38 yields 12.63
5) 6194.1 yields 12.5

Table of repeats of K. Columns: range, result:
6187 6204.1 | 12.5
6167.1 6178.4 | 13.63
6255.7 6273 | 13.32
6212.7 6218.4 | 13.99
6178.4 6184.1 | 13.36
